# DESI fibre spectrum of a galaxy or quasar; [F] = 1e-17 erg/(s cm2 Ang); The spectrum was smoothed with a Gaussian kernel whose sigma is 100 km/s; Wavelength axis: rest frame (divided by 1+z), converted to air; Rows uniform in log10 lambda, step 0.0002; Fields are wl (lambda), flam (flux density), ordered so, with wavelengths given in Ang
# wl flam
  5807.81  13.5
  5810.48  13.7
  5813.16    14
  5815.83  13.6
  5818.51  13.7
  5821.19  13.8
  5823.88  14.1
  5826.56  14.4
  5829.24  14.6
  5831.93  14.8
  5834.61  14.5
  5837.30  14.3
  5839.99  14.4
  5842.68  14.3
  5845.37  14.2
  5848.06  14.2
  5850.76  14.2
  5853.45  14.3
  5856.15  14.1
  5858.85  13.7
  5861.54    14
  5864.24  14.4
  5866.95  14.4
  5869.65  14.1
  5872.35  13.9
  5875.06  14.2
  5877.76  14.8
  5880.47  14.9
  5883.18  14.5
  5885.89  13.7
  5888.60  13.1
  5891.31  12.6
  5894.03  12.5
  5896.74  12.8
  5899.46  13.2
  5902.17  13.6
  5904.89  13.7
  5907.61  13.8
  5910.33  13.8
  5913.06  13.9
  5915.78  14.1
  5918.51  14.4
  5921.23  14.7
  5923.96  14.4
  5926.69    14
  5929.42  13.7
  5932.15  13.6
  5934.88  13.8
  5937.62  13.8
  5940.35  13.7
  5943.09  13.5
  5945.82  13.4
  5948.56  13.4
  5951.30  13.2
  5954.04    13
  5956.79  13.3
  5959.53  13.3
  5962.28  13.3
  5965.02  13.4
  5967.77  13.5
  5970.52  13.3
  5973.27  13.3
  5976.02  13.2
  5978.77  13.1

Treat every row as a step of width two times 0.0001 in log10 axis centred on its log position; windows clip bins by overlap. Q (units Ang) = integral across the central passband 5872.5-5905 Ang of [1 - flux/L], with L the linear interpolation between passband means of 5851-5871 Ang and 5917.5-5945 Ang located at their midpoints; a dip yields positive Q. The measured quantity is 1.0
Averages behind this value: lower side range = 14.1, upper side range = 13.9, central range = 13.6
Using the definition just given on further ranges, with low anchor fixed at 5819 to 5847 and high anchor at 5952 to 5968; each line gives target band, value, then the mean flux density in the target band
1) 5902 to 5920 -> -0.32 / 13.9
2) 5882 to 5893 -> 0.35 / 13.4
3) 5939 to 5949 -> -0.07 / 13.5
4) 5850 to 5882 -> -0.47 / 14.3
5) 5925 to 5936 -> -0.22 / 13.8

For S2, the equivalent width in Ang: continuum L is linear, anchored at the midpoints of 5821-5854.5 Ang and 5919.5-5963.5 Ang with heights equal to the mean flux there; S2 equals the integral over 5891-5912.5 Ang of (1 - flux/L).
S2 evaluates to 0.9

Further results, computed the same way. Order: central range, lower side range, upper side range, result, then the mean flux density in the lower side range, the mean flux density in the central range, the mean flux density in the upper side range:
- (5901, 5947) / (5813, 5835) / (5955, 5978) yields -1.1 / 14.2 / 13.9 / 13.3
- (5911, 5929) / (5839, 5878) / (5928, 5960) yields -0.7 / 14.2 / 14.2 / 13.5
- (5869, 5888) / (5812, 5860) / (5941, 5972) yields -0.5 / 14.2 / 14.3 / 13.3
